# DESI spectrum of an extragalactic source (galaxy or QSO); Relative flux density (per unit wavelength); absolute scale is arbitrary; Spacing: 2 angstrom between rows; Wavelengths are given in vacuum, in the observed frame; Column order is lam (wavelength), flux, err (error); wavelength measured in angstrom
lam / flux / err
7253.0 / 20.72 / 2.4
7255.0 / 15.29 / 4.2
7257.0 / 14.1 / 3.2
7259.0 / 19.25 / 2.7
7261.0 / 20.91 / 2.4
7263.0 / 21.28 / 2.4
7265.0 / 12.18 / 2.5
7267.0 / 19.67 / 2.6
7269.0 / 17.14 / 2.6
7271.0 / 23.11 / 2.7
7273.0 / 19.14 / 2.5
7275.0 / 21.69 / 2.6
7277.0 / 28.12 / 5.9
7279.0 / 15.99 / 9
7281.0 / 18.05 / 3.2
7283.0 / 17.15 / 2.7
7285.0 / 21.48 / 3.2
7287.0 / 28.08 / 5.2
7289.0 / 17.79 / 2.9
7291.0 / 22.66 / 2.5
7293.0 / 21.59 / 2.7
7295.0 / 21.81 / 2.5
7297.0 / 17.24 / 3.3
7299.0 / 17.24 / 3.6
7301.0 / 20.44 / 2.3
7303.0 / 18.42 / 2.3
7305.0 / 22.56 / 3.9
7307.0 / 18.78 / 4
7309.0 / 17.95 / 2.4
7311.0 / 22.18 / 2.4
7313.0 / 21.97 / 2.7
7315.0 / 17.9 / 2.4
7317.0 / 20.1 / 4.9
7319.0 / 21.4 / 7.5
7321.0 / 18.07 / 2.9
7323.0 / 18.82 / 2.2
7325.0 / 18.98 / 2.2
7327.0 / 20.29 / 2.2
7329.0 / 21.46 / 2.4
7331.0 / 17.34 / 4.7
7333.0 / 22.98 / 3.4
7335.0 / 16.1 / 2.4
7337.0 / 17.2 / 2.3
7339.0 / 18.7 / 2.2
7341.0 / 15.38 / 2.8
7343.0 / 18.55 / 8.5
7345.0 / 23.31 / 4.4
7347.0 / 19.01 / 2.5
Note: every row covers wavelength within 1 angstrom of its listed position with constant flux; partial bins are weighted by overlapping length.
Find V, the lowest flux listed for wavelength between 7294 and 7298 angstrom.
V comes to 17.24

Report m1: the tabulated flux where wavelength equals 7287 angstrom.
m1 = 28.08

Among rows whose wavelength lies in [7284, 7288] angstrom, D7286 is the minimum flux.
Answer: 21.48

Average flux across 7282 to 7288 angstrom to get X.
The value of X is 22.2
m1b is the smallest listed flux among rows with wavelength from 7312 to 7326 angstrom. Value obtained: 17.9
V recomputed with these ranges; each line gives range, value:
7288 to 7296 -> 17.79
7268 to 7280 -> 15.99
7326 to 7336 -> 16.1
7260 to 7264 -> 20.91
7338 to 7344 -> 15.38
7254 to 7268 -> 12.18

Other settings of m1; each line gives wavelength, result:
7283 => 17.15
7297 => 17.24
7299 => 17.24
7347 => 19.01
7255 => 15.29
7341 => 15.38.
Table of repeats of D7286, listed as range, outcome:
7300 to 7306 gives 18.42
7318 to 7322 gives 18.07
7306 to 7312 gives 17.95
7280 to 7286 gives 17.15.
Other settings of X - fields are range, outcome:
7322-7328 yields 19.4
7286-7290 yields 22.9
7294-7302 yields 19.2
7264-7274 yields 18.2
